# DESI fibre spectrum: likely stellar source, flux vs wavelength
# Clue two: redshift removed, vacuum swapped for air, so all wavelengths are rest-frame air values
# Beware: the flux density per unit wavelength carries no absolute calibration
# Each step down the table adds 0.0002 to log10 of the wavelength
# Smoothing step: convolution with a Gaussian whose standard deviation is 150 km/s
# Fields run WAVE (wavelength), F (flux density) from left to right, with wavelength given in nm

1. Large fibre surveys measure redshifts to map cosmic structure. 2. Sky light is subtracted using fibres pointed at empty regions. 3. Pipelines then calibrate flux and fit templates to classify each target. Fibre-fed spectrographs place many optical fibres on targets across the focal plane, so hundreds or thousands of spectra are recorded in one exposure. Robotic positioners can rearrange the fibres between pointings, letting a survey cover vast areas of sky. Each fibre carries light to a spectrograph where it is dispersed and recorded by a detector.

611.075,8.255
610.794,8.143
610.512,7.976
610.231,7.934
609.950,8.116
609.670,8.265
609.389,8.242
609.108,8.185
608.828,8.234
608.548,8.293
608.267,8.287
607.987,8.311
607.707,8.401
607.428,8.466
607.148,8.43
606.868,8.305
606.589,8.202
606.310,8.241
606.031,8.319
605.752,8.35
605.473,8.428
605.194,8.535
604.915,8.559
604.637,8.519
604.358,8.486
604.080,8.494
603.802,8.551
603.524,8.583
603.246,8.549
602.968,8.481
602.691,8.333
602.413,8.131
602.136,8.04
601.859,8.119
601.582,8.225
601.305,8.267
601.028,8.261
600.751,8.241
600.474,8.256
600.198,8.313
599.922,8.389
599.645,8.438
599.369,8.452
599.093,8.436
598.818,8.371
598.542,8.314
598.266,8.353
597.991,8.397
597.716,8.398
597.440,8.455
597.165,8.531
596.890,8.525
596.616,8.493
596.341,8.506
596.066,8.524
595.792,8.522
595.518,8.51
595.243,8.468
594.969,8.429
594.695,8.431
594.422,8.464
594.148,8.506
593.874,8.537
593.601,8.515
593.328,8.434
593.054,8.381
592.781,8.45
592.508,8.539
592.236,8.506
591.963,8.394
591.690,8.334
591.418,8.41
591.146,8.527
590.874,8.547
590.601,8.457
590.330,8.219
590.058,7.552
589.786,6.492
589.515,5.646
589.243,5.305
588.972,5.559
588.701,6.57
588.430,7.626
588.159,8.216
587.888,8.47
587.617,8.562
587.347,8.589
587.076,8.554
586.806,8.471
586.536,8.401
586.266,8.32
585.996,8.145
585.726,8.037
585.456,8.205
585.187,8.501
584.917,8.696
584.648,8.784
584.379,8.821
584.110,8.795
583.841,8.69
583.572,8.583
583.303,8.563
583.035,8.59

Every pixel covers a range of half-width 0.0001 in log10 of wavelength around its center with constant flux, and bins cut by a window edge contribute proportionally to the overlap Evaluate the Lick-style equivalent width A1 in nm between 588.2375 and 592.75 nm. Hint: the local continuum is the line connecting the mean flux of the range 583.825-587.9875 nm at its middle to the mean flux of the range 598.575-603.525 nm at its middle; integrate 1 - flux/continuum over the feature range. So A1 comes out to 0.46 nm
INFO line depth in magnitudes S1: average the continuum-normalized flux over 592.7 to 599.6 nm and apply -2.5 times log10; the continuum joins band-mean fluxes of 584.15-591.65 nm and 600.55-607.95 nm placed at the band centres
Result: -0.04 mag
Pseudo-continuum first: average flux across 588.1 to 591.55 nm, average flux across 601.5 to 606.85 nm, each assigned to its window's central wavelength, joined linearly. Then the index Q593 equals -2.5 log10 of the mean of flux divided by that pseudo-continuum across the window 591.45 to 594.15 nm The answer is -0.13 mag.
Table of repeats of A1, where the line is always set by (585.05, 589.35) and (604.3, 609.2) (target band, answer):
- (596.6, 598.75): -0.08 nm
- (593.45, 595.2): -0.09 nm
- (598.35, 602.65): -0.04 nm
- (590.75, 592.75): -0.12 nm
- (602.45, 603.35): -0.02 nm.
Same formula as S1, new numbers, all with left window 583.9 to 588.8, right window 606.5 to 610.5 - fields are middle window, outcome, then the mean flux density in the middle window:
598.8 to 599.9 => -0.02 mag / 8.43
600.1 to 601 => 0.00 mag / 8.26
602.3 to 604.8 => -0.02 mag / 8.46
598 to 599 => -0.01 mag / 8.36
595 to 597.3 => -0.03 mag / 8.51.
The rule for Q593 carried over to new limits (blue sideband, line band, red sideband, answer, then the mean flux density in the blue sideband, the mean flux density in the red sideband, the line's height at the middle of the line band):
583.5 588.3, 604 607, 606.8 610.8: -0.02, 8.49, 8.24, 8.28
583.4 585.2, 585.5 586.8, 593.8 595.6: 0.05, 8.7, 8.47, 8.66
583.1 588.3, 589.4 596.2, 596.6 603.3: 0.02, 8.49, 8.35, 8.42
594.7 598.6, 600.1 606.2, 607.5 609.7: 0.00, 8.46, 8.28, 8.36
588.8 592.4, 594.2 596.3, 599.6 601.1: -0.08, 7.54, 8.31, 7.9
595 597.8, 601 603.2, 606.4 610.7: 0.02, 8.49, 8.24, 8.37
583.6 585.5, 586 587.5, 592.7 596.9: 0.02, 8.66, 8.48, 8.62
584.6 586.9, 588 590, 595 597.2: 0.27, 8.38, 8.5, 8.42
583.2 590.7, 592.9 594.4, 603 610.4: -0.05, 7.95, 8.36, 8.09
